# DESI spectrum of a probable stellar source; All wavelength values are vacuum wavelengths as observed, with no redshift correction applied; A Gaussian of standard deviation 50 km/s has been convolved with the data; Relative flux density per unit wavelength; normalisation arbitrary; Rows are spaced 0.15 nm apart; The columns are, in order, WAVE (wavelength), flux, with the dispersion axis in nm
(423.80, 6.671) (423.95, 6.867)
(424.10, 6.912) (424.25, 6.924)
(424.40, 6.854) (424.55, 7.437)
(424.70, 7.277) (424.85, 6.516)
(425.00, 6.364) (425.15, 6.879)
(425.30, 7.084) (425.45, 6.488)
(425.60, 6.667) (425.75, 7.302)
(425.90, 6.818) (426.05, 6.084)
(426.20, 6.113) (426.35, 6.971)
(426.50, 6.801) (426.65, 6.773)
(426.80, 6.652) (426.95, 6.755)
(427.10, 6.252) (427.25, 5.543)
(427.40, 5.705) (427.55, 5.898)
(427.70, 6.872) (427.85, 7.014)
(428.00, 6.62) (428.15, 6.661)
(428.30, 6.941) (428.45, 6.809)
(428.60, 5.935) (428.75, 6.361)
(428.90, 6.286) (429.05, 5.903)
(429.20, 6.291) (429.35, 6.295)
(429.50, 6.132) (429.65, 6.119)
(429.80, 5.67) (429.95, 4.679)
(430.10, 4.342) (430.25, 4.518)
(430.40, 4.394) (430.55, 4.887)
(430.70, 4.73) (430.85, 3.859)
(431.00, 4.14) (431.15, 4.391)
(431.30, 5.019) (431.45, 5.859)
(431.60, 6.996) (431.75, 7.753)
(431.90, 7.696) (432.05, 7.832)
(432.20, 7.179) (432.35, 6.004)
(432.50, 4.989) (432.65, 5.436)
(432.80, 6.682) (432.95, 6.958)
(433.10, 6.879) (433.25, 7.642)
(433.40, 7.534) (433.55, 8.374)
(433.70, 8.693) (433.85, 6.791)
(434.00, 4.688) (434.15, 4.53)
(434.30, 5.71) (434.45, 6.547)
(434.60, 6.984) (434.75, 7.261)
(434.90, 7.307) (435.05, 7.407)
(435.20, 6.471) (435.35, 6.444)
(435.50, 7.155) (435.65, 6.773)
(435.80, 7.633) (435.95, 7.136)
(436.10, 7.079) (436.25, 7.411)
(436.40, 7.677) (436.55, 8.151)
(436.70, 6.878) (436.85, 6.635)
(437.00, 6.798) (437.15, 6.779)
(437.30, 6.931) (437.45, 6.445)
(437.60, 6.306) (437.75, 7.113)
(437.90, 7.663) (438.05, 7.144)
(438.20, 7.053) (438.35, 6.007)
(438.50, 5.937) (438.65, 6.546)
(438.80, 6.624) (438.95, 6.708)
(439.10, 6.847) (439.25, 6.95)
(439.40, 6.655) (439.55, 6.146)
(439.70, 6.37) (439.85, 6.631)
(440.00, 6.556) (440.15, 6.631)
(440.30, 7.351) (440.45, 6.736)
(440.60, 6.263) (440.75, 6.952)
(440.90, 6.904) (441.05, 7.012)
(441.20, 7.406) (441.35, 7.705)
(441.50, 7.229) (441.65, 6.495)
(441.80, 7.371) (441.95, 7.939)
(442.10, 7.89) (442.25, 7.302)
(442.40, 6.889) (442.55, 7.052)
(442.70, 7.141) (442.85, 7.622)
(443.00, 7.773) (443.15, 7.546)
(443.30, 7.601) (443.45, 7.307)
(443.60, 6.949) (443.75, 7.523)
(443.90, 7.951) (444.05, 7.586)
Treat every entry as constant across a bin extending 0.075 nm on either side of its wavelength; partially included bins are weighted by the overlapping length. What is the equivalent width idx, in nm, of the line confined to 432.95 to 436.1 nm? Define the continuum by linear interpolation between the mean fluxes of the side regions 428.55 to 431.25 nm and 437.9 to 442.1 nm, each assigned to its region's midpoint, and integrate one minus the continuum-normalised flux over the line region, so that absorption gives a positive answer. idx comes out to -0.48 nm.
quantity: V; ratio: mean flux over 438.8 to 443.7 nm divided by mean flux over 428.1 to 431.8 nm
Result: 1.3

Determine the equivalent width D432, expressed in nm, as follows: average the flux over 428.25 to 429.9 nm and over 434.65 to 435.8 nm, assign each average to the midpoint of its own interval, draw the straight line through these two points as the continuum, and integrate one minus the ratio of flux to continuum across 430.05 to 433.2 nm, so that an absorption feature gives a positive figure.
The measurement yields 0.38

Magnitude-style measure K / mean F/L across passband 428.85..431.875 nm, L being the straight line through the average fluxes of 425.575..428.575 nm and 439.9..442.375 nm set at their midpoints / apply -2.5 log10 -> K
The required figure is 0.222 mag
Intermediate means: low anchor 6.55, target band 5.44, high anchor 7.1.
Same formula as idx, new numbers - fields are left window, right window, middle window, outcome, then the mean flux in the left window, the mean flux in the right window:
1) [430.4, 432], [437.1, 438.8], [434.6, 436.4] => -0.24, 5.52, 6.72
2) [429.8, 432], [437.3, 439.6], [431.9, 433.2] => -0.23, 5.28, 6.69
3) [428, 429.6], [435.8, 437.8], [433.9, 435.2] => 0.10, 6.37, 7.05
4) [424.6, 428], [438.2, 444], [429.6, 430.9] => 0.37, 6.59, 7.02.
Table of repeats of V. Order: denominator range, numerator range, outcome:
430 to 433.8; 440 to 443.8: 1.18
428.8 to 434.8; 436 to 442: 1.14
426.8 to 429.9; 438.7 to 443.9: 1.12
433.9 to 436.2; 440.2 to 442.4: 1.08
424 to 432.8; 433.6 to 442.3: 1.11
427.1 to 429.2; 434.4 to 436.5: 1.12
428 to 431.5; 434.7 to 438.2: 1.28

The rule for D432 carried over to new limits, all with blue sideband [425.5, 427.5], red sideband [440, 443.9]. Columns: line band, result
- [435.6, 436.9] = -0.06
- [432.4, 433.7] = -0.02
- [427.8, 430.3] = 0.21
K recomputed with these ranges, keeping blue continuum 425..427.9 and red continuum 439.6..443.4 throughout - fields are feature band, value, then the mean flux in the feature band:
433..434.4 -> 0.01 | 6.76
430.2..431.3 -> 0.45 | 4.46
